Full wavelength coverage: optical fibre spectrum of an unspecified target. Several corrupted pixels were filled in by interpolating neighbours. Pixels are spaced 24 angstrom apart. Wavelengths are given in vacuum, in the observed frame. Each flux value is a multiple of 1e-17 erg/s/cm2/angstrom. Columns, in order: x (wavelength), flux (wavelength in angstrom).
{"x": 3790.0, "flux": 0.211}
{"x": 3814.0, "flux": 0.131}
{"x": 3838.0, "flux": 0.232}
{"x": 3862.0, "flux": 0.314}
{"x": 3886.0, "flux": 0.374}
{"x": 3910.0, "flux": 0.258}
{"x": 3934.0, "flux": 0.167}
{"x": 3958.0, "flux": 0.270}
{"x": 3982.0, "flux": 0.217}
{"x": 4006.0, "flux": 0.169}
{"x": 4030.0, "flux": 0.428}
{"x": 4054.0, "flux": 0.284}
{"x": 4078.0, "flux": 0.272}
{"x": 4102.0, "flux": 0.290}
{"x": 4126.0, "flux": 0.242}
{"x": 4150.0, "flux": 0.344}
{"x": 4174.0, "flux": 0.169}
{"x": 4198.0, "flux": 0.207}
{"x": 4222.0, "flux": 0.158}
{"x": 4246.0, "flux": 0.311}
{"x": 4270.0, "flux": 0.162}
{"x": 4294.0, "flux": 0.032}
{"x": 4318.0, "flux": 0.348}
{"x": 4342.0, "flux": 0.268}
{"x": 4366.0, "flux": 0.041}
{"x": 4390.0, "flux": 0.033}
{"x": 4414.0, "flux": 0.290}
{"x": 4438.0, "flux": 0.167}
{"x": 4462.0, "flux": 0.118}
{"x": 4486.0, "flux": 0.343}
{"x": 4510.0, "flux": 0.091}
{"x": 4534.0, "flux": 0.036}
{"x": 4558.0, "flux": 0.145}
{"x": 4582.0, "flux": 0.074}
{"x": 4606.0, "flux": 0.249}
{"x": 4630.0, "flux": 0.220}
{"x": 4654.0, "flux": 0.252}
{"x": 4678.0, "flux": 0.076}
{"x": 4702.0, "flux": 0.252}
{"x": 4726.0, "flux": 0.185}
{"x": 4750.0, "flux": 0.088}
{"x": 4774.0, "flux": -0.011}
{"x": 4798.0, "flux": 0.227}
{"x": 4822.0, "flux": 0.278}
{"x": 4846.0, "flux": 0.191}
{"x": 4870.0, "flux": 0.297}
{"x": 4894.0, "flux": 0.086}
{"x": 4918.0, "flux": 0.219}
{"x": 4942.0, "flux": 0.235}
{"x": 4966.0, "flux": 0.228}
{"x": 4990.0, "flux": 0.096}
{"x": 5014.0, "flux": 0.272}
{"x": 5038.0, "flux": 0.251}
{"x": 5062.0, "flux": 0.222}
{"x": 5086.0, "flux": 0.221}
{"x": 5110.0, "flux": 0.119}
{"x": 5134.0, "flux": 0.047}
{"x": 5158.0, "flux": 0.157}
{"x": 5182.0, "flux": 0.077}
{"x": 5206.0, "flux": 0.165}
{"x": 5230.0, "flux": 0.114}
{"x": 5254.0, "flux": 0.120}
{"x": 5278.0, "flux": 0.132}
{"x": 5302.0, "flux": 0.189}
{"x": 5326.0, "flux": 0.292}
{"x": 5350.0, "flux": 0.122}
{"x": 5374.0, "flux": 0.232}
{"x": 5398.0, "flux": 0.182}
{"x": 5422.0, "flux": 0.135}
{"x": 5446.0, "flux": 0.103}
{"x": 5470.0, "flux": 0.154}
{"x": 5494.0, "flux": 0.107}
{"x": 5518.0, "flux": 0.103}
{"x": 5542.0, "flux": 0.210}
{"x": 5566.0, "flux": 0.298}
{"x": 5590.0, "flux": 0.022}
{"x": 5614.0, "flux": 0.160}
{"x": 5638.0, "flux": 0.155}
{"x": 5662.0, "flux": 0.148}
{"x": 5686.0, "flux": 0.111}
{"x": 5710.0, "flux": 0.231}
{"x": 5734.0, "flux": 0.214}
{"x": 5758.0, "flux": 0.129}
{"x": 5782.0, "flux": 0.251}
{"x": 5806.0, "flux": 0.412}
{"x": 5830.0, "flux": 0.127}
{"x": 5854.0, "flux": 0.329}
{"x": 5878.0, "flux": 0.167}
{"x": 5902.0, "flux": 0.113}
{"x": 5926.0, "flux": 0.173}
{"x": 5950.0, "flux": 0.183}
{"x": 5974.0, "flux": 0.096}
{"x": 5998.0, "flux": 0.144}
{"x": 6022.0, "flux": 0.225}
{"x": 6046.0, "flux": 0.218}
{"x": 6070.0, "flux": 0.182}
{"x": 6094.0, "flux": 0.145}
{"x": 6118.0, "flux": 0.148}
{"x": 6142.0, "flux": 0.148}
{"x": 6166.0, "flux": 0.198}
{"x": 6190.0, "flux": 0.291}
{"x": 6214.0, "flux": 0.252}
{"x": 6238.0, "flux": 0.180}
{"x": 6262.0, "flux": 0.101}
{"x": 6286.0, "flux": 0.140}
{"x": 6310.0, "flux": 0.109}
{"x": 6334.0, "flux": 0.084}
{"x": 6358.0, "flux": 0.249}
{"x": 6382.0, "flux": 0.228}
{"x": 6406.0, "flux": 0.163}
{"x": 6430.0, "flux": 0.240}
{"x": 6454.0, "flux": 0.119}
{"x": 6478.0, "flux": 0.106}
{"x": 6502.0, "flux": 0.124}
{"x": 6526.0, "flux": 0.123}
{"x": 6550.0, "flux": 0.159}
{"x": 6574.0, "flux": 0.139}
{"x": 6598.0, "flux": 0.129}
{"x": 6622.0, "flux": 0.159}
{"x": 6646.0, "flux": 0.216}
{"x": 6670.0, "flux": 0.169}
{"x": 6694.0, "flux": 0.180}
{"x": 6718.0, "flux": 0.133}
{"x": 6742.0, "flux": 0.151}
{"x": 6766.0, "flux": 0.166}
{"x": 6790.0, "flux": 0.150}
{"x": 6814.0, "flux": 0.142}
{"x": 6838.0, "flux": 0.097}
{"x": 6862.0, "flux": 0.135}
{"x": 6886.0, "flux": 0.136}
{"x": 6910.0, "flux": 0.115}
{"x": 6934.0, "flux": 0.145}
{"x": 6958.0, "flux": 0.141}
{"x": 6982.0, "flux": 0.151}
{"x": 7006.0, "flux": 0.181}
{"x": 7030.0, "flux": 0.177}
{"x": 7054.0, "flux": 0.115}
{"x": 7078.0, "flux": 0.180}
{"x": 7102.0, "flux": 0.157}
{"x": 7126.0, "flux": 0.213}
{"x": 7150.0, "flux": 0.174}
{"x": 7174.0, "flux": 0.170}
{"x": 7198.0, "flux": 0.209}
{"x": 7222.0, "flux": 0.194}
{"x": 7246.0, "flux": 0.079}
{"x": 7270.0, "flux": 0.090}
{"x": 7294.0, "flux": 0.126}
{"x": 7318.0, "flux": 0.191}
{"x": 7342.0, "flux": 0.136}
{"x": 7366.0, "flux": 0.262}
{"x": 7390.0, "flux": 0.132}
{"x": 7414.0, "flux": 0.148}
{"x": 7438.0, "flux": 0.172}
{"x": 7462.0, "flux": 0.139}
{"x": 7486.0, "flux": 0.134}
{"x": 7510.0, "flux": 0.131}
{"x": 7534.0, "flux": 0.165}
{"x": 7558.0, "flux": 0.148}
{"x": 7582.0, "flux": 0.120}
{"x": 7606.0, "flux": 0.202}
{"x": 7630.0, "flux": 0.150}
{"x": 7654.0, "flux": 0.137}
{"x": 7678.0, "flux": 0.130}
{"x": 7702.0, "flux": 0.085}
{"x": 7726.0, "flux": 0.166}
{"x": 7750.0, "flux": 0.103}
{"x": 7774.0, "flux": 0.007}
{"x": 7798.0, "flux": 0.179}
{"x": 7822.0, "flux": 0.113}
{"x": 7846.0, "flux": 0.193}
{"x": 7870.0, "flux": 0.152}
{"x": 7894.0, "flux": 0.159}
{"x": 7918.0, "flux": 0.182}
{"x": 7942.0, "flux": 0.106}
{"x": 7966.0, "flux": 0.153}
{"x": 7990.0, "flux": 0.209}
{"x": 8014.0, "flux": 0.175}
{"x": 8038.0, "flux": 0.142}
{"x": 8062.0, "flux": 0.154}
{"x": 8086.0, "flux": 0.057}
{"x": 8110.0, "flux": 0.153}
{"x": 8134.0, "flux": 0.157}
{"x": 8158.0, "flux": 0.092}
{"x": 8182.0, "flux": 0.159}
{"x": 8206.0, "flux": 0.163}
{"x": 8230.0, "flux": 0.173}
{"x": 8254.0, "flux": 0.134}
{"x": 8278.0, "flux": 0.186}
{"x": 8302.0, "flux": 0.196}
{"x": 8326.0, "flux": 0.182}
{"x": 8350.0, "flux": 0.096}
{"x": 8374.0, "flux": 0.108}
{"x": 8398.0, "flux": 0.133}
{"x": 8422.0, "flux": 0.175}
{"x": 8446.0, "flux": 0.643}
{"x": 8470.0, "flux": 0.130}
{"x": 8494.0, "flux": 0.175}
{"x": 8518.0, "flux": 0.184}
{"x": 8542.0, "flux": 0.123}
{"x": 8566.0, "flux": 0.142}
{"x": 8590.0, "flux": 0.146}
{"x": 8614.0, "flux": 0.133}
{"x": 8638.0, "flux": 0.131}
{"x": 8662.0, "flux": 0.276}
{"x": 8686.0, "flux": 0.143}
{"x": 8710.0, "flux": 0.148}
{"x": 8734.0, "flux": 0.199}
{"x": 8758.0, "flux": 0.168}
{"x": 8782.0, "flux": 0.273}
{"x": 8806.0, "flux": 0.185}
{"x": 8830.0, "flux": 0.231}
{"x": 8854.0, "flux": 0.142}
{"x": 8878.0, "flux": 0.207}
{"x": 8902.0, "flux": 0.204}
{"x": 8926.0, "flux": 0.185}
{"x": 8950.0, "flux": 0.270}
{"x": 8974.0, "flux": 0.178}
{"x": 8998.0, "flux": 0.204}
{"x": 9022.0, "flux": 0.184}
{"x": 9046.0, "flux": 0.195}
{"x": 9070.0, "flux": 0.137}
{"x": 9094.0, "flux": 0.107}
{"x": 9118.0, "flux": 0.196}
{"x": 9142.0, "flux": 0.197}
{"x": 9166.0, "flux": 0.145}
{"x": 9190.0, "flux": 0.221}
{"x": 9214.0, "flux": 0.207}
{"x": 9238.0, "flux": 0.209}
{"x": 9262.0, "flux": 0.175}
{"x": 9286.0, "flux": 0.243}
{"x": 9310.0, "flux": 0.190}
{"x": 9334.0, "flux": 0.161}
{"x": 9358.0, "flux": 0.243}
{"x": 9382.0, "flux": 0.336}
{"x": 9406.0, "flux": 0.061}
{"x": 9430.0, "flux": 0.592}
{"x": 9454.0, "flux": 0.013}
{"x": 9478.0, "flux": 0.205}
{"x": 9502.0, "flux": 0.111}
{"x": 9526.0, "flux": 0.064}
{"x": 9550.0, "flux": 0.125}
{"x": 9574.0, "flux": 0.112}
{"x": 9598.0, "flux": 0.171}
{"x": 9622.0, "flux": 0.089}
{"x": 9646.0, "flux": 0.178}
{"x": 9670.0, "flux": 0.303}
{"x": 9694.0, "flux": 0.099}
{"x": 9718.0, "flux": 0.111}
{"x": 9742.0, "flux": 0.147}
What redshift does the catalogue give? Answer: 1.27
